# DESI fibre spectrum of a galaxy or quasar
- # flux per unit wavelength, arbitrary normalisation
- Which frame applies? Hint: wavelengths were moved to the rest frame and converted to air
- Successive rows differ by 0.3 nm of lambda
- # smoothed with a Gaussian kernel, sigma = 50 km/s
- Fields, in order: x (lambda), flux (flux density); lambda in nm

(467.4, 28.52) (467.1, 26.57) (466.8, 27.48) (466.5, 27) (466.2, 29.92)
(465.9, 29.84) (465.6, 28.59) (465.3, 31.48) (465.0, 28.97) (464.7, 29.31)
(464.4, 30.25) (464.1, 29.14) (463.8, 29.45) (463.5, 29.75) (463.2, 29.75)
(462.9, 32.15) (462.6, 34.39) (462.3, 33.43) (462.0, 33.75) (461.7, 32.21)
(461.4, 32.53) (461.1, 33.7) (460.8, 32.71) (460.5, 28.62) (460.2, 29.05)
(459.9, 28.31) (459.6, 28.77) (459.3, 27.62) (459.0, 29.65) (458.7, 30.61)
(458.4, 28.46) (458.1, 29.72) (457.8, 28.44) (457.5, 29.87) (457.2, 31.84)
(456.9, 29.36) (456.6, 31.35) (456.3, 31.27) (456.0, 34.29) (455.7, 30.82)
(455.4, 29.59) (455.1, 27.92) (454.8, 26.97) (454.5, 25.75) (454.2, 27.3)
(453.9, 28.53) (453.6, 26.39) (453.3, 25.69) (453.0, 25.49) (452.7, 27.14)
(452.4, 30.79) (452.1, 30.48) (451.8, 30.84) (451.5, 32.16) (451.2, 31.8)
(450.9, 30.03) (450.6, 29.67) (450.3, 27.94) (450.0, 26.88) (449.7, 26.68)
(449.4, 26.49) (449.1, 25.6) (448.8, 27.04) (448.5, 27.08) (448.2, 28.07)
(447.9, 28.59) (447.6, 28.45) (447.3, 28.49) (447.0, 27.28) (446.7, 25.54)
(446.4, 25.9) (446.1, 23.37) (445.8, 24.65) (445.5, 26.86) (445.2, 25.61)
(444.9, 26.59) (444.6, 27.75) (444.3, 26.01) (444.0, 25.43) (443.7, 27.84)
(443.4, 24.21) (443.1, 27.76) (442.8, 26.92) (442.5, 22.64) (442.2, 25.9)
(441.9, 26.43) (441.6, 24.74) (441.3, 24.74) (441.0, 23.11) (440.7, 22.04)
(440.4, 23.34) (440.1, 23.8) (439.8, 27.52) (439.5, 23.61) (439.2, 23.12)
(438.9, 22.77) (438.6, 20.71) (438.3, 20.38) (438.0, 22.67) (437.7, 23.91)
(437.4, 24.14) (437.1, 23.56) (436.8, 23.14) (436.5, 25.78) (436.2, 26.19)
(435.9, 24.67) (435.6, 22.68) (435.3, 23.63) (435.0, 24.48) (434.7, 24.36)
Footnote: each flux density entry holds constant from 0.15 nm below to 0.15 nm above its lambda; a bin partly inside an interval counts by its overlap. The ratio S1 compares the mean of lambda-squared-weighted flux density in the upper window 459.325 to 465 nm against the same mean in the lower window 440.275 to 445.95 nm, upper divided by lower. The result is 1.32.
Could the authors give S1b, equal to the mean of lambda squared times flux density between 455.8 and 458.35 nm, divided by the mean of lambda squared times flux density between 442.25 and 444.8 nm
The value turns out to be 1.2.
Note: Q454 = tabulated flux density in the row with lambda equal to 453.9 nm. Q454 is 28.53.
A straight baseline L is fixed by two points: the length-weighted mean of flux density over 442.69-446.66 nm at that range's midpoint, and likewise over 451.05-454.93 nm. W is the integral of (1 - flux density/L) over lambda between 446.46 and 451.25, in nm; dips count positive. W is -0.086 nm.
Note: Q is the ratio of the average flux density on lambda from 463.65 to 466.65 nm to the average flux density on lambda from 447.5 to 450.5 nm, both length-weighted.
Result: 1.08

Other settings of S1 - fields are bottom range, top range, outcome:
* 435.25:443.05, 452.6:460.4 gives 1.30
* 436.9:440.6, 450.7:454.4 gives 1.32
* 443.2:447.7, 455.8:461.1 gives 1.21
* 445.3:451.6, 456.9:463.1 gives 1.18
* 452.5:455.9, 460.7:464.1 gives 1.20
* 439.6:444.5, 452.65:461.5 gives 1.24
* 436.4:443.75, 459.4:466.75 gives 1.40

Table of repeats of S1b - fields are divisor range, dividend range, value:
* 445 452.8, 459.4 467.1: 1.16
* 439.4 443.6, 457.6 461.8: 1.31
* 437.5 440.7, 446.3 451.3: 1.25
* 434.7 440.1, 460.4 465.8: 1.47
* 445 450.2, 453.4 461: 1.15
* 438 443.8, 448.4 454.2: 1.22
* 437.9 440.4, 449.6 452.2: 1.35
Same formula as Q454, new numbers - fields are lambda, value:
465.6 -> 28.59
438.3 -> 20.38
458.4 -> 28.46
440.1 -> 23.8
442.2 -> 25.9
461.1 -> 33.7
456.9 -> 29.36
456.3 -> 31.27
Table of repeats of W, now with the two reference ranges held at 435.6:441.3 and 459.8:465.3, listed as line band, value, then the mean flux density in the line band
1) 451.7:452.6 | -0.09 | 30.5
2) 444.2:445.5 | -0.05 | 26.6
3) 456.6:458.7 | -0.02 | 29.8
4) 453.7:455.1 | 0.06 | 27.2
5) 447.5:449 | -0.06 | 27.8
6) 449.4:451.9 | -0.18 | 29.3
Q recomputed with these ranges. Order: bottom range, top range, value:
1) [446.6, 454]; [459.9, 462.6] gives 1.13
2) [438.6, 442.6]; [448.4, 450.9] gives 1.14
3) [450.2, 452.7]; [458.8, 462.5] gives 1.02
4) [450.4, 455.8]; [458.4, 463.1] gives 1.08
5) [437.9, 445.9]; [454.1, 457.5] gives 1.20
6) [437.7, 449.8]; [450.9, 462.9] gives 1.18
